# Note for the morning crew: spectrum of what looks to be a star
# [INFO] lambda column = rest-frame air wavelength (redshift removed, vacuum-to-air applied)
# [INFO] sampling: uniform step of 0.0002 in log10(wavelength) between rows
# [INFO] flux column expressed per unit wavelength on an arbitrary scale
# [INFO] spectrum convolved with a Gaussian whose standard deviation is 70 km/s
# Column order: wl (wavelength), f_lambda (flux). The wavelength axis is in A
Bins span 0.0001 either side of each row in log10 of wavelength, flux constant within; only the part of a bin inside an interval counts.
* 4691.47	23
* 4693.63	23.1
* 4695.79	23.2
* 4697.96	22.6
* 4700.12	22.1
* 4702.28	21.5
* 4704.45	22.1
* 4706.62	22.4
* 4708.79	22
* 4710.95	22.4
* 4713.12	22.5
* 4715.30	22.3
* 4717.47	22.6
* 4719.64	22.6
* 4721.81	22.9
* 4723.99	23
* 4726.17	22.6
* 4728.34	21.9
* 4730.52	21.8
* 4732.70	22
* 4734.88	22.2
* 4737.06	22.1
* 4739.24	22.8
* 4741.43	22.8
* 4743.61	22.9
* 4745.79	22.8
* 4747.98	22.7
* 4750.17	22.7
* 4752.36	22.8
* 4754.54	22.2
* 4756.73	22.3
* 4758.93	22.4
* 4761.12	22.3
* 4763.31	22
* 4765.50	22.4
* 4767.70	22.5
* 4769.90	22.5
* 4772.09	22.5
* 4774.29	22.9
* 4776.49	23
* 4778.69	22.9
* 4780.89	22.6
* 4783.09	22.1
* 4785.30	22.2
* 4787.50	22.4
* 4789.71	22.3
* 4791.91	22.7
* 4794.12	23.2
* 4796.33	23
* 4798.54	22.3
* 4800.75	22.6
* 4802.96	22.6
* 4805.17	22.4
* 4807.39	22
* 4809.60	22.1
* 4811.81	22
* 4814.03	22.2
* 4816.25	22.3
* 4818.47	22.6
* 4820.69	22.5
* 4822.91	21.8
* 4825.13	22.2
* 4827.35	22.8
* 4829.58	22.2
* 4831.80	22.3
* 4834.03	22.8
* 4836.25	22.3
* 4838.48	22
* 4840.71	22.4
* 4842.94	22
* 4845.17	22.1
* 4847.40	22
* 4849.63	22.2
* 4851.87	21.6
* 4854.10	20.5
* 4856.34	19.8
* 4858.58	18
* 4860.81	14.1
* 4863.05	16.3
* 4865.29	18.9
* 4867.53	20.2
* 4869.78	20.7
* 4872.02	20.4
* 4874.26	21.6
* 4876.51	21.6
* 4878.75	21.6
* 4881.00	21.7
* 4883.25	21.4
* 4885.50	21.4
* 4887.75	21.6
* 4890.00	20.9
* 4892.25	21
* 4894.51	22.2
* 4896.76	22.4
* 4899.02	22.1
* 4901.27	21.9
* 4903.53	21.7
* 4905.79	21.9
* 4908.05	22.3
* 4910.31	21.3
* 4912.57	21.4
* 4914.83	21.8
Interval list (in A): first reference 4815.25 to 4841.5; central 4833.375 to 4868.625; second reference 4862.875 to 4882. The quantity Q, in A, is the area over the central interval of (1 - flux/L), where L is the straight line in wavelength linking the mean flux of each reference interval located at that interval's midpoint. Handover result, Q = 1.7 A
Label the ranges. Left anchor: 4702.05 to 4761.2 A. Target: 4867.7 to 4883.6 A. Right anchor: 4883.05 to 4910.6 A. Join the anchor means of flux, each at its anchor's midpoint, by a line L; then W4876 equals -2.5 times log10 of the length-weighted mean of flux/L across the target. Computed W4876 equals 0.03 mag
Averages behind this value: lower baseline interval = 22.4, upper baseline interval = 21.7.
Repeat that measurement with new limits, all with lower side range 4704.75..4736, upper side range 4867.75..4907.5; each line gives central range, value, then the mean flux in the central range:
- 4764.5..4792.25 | -0.02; 22.5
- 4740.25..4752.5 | -0.03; 22.8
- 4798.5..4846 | -0.02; 22.3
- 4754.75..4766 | -0.01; 22.3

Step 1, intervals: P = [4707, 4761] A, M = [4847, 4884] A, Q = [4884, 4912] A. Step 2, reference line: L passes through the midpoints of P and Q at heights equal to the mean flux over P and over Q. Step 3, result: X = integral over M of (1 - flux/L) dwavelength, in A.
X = 2.98 A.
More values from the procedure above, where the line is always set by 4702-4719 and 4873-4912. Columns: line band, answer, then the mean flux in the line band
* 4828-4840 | -0.3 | 22.3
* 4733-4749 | -0.3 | 22.6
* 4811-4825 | -0.2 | 22.2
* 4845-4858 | 0.4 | 21.2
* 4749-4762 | -0.2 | 22.4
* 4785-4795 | -0.3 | 22.6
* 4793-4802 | -0.3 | 22.8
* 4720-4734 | -0.1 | 22.4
